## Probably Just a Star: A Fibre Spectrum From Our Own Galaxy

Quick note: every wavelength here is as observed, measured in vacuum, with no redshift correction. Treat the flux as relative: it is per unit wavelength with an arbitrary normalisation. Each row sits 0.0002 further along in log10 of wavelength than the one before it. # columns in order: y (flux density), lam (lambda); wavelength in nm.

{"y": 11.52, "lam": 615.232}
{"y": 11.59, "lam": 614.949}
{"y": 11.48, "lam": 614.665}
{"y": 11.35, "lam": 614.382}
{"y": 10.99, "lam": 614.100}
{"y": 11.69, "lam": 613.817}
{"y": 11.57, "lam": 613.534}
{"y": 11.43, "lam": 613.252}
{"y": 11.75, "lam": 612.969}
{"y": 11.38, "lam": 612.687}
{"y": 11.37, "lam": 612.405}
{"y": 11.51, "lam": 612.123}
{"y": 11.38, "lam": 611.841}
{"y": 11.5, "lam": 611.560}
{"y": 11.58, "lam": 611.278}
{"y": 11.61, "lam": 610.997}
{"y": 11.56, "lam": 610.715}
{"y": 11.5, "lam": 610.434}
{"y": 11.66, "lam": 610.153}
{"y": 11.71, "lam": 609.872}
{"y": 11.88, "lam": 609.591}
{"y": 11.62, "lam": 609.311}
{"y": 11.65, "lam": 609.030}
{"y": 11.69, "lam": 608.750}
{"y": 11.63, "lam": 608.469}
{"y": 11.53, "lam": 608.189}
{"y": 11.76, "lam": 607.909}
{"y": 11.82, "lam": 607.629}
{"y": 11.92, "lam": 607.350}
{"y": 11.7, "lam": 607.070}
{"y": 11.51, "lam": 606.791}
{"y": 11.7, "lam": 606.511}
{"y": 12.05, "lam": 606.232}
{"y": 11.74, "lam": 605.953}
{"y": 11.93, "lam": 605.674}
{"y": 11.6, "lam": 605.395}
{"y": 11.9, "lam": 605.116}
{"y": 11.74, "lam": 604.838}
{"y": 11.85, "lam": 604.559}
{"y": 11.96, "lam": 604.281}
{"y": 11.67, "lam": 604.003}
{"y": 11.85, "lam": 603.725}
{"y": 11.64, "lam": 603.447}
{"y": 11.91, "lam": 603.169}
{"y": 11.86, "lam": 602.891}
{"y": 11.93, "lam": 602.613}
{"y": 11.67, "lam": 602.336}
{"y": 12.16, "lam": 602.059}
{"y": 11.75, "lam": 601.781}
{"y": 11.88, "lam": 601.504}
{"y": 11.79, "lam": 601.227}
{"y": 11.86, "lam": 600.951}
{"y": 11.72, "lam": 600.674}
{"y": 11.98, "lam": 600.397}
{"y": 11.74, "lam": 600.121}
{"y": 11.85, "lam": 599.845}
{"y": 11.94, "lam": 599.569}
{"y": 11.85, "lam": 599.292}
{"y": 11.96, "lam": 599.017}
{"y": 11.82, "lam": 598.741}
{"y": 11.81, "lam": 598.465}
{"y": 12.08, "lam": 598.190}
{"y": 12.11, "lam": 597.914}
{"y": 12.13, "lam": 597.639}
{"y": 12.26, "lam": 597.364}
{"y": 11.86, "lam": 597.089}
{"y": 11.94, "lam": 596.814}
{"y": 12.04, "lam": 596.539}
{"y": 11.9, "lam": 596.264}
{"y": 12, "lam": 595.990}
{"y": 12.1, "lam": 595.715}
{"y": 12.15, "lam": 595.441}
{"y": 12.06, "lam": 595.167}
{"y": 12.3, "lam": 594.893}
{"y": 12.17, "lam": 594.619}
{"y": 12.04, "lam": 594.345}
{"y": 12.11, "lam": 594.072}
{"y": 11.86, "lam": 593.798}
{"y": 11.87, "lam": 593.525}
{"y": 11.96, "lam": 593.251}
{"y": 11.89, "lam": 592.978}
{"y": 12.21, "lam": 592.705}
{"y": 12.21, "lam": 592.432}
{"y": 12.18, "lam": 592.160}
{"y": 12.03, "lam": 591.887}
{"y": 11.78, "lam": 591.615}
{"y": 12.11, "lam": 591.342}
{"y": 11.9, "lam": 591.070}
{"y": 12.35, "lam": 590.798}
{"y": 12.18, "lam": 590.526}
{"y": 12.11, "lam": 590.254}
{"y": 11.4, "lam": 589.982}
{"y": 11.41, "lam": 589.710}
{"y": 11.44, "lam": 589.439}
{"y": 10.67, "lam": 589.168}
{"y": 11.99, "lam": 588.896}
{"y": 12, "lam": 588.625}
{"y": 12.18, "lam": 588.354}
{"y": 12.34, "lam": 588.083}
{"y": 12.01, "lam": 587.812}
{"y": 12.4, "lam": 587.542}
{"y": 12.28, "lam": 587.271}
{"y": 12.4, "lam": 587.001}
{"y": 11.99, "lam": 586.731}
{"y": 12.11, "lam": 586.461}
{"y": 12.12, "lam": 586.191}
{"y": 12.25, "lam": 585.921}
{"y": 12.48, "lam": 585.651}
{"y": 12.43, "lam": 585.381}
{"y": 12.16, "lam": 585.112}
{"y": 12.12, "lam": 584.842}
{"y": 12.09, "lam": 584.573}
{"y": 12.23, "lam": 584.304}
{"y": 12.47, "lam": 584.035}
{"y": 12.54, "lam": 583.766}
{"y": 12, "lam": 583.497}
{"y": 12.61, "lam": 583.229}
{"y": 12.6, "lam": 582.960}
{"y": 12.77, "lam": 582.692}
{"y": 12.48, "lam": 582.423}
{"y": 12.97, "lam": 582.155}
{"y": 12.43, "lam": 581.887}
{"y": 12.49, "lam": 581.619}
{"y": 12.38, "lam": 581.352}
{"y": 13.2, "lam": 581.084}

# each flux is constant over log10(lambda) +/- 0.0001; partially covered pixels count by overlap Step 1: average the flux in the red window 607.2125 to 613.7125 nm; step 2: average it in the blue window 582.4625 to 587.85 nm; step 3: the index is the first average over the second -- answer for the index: 0.94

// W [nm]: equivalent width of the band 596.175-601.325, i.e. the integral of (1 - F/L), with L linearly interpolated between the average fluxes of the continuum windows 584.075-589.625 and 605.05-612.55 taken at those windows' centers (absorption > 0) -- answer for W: -0.03 nm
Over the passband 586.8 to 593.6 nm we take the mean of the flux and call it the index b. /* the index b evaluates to 12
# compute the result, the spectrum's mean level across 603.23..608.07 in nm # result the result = 11.8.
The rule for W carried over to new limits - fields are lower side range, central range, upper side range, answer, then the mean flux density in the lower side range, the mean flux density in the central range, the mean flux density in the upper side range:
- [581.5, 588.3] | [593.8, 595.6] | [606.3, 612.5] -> -0.01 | 12.3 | 12.1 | 11.6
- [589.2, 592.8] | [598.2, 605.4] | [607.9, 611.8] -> -0.06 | 11.9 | 11.8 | 11.6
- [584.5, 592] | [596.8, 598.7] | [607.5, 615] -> -0.03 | 12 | 12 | 11.6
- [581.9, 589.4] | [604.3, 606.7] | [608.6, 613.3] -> -0.02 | 12.2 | 11.8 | 11.6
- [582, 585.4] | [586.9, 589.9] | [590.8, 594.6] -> 0.08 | 12.4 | 11.9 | 12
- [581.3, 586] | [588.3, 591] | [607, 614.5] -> 0.10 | 12.4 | 11.8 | 11.6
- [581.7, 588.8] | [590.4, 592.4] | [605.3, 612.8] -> 0.01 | 12.3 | 12.1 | 11.6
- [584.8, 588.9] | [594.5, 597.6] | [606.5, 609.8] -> -0.02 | 12.2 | 12.1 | 11.7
